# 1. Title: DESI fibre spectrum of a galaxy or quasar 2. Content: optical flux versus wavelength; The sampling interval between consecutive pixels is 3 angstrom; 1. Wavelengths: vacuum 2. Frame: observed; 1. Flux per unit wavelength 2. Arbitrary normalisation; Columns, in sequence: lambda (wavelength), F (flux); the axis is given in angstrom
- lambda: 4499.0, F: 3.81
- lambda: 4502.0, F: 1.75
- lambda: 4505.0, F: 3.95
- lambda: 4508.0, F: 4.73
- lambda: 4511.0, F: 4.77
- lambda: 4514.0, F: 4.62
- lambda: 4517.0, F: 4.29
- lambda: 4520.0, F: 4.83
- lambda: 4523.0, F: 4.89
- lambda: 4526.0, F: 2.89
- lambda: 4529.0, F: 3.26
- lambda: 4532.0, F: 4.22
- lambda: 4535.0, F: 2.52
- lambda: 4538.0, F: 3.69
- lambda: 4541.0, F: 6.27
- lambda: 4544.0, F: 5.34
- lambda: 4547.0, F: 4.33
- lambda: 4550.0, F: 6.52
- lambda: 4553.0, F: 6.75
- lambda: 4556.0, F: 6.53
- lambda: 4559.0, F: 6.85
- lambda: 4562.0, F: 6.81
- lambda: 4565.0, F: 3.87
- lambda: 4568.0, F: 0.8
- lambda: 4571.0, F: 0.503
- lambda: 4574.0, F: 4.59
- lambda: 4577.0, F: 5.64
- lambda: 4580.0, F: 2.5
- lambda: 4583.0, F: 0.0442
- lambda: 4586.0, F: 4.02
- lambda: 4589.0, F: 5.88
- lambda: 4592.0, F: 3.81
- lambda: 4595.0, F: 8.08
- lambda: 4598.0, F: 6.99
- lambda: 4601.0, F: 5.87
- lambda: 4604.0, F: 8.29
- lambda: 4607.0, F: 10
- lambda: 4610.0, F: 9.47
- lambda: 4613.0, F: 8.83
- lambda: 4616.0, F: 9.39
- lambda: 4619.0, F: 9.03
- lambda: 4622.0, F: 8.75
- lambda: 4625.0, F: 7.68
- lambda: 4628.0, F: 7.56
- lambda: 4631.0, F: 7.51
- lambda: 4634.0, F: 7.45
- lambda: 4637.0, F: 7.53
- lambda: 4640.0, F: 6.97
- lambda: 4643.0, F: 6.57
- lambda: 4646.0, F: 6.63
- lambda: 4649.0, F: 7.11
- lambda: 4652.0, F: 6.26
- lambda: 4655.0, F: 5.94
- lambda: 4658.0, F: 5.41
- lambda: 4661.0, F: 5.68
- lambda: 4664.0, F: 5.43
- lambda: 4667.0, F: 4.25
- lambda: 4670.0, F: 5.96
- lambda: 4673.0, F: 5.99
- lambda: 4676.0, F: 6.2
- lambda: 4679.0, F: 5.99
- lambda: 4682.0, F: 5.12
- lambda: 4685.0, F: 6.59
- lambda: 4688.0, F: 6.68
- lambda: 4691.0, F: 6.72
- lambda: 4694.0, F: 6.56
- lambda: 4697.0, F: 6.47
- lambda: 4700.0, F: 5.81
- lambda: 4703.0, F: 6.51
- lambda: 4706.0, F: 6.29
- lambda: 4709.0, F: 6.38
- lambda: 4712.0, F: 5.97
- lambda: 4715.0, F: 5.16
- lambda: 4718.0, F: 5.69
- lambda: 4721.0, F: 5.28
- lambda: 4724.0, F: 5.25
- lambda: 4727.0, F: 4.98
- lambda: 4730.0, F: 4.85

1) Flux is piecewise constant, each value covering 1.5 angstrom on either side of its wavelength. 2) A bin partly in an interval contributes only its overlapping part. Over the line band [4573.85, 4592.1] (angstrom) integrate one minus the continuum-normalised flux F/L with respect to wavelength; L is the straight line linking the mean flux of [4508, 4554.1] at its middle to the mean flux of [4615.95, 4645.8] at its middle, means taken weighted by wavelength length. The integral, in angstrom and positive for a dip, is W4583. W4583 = 7.3 angstrom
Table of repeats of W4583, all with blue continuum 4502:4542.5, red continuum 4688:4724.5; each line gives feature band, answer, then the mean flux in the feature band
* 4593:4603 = -4.0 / 6.89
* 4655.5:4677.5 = 0.3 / 5.58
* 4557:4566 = -2.9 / 5.99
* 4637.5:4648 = -2.8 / 6.82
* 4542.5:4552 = -2.3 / 5.47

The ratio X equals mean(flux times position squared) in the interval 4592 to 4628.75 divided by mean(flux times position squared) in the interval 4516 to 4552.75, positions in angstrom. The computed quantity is 1.9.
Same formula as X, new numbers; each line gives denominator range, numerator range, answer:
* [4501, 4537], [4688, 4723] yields 1.68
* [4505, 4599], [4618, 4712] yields 1.51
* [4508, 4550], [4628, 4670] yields 1.53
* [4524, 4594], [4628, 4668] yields 1.56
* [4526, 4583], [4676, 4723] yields 1.49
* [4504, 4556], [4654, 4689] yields 1.32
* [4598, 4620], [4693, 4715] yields 0.75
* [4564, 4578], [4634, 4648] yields 2.43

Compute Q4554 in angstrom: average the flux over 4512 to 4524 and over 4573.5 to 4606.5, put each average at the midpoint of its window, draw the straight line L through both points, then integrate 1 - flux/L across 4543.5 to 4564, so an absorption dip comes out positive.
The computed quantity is -5.0 angstrom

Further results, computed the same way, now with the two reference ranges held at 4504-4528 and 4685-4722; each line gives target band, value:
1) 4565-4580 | 6.0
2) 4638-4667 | -2.5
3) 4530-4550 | 0.3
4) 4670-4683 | 0.1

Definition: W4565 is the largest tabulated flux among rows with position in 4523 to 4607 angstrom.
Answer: 10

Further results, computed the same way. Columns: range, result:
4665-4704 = 6.72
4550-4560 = 6.85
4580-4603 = 8.08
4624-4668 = 7.68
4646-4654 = 7.11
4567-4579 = 5.64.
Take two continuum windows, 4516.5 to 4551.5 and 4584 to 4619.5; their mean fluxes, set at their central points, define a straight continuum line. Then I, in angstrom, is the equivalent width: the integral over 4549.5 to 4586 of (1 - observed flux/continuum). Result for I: 9.3 angstrom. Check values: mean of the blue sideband 4.42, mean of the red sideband 7.32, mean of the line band 4.21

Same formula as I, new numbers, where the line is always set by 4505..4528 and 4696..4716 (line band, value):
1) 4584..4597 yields -0.6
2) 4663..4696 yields -0.6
